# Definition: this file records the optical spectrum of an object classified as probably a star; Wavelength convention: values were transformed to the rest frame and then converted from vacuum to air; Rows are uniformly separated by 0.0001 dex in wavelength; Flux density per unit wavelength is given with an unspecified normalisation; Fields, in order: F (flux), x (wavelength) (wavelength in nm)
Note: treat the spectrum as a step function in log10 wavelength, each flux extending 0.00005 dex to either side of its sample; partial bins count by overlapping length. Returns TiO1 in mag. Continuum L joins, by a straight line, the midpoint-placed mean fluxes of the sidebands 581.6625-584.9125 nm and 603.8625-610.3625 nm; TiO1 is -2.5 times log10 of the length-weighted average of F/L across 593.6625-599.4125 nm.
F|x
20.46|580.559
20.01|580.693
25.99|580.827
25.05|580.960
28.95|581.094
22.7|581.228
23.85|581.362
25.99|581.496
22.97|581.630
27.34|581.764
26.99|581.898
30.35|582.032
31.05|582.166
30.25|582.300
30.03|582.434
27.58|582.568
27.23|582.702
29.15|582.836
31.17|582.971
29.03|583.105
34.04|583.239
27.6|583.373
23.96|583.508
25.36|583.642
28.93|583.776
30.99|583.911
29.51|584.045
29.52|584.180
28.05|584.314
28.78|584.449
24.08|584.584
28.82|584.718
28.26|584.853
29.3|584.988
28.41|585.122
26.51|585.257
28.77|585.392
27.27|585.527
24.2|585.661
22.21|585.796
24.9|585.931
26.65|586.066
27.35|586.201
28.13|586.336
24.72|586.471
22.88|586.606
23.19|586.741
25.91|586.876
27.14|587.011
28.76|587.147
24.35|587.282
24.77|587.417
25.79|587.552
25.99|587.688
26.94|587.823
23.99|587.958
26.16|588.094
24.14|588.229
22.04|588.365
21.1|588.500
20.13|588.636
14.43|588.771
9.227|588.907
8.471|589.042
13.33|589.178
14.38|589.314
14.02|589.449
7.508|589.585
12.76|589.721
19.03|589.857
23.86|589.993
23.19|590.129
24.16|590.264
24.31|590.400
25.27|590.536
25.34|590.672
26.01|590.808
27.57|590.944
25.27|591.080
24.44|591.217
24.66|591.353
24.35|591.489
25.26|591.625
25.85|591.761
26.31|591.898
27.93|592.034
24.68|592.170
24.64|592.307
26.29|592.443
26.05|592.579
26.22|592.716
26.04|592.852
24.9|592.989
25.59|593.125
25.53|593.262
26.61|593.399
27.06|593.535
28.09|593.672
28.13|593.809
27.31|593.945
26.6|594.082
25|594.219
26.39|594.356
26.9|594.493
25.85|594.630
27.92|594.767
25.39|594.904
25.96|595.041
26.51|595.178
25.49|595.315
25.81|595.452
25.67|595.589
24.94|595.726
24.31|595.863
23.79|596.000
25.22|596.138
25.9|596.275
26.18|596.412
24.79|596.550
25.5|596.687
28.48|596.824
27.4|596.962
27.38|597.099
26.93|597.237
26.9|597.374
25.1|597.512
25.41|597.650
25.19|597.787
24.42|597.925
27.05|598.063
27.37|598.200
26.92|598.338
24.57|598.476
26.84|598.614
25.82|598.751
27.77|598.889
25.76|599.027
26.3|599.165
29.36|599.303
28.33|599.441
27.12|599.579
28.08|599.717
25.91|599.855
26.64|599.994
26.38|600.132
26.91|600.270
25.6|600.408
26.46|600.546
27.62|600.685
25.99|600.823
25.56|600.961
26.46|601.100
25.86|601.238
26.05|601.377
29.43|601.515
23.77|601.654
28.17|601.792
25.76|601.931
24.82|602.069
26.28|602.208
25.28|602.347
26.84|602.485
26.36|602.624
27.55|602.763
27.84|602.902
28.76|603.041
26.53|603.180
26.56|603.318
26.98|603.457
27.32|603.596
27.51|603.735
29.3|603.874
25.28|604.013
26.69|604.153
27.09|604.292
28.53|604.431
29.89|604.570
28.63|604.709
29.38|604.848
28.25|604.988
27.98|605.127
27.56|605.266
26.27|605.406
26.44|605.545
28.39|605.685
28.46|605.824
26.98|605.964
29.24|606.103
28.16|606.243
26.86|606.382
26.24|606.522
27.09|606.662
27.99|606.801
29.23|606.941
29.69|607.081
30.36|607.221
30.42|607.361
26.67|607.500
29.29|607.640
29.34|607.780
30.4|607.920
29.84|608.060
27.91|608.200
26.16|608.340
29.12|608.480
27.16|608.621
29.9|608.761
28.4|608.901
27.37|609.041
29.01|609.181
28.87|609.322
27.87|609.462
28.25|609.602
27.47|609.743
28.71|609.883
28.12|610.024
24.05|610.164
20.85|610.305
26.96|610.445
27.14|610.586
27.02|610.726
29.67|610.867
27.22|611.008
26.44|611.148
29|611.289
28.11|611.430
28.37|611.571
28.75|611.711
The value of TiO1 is 0.08 mag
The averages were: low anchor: 28.6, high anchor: 28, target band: 26.2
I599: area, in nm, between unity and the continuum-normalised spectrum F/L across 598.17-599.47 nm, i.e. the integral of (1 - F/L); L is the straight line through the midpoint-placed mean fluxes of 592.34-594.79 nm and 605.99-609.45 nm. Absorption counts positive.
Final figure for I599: 0.02 nm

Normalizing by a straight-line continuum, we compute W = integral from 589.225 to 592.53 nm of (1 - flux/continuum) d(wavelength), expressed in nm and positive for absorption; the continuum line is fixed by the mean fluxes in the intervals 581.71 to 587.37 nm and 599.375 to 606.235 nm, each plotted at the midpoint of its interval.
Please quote 0.56 nm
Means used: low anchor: 27.6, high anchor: 27.1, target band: 22.8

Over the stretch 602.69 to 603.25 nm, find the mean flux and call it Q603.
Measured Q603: 27.7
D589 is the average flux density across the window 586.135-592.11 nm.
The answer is 22.5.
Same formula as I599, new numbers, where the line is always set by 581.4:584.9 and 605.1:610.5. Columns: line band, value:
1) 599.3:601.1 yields 0.08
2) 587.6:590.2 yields 0.89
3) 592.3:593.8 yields 0.10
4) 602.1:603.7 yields 0.06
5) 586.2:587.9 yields 0.15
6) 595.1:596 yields 0.09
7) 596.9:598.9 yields 0.13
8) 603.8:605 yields -0.01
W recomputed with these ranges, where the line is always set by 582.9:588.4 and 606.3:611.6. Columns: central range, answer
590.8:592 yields 0.07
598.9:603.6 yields 0.15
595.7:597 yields 0.08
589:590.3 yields 0.53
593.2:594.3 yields 0.02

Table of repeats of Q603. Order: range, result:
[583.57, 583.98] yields 28.4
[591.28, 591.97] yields 25.3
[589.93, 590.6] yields 24.2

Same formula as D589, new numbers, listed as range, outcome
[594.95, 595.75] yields 25.8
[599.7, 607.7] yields 27.3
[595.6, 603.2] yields 26.4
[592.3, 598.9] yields 26.1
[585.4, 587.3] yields 25.7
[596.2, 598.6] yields 26.2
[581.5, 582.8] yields 28.1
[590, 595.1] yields 25.8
